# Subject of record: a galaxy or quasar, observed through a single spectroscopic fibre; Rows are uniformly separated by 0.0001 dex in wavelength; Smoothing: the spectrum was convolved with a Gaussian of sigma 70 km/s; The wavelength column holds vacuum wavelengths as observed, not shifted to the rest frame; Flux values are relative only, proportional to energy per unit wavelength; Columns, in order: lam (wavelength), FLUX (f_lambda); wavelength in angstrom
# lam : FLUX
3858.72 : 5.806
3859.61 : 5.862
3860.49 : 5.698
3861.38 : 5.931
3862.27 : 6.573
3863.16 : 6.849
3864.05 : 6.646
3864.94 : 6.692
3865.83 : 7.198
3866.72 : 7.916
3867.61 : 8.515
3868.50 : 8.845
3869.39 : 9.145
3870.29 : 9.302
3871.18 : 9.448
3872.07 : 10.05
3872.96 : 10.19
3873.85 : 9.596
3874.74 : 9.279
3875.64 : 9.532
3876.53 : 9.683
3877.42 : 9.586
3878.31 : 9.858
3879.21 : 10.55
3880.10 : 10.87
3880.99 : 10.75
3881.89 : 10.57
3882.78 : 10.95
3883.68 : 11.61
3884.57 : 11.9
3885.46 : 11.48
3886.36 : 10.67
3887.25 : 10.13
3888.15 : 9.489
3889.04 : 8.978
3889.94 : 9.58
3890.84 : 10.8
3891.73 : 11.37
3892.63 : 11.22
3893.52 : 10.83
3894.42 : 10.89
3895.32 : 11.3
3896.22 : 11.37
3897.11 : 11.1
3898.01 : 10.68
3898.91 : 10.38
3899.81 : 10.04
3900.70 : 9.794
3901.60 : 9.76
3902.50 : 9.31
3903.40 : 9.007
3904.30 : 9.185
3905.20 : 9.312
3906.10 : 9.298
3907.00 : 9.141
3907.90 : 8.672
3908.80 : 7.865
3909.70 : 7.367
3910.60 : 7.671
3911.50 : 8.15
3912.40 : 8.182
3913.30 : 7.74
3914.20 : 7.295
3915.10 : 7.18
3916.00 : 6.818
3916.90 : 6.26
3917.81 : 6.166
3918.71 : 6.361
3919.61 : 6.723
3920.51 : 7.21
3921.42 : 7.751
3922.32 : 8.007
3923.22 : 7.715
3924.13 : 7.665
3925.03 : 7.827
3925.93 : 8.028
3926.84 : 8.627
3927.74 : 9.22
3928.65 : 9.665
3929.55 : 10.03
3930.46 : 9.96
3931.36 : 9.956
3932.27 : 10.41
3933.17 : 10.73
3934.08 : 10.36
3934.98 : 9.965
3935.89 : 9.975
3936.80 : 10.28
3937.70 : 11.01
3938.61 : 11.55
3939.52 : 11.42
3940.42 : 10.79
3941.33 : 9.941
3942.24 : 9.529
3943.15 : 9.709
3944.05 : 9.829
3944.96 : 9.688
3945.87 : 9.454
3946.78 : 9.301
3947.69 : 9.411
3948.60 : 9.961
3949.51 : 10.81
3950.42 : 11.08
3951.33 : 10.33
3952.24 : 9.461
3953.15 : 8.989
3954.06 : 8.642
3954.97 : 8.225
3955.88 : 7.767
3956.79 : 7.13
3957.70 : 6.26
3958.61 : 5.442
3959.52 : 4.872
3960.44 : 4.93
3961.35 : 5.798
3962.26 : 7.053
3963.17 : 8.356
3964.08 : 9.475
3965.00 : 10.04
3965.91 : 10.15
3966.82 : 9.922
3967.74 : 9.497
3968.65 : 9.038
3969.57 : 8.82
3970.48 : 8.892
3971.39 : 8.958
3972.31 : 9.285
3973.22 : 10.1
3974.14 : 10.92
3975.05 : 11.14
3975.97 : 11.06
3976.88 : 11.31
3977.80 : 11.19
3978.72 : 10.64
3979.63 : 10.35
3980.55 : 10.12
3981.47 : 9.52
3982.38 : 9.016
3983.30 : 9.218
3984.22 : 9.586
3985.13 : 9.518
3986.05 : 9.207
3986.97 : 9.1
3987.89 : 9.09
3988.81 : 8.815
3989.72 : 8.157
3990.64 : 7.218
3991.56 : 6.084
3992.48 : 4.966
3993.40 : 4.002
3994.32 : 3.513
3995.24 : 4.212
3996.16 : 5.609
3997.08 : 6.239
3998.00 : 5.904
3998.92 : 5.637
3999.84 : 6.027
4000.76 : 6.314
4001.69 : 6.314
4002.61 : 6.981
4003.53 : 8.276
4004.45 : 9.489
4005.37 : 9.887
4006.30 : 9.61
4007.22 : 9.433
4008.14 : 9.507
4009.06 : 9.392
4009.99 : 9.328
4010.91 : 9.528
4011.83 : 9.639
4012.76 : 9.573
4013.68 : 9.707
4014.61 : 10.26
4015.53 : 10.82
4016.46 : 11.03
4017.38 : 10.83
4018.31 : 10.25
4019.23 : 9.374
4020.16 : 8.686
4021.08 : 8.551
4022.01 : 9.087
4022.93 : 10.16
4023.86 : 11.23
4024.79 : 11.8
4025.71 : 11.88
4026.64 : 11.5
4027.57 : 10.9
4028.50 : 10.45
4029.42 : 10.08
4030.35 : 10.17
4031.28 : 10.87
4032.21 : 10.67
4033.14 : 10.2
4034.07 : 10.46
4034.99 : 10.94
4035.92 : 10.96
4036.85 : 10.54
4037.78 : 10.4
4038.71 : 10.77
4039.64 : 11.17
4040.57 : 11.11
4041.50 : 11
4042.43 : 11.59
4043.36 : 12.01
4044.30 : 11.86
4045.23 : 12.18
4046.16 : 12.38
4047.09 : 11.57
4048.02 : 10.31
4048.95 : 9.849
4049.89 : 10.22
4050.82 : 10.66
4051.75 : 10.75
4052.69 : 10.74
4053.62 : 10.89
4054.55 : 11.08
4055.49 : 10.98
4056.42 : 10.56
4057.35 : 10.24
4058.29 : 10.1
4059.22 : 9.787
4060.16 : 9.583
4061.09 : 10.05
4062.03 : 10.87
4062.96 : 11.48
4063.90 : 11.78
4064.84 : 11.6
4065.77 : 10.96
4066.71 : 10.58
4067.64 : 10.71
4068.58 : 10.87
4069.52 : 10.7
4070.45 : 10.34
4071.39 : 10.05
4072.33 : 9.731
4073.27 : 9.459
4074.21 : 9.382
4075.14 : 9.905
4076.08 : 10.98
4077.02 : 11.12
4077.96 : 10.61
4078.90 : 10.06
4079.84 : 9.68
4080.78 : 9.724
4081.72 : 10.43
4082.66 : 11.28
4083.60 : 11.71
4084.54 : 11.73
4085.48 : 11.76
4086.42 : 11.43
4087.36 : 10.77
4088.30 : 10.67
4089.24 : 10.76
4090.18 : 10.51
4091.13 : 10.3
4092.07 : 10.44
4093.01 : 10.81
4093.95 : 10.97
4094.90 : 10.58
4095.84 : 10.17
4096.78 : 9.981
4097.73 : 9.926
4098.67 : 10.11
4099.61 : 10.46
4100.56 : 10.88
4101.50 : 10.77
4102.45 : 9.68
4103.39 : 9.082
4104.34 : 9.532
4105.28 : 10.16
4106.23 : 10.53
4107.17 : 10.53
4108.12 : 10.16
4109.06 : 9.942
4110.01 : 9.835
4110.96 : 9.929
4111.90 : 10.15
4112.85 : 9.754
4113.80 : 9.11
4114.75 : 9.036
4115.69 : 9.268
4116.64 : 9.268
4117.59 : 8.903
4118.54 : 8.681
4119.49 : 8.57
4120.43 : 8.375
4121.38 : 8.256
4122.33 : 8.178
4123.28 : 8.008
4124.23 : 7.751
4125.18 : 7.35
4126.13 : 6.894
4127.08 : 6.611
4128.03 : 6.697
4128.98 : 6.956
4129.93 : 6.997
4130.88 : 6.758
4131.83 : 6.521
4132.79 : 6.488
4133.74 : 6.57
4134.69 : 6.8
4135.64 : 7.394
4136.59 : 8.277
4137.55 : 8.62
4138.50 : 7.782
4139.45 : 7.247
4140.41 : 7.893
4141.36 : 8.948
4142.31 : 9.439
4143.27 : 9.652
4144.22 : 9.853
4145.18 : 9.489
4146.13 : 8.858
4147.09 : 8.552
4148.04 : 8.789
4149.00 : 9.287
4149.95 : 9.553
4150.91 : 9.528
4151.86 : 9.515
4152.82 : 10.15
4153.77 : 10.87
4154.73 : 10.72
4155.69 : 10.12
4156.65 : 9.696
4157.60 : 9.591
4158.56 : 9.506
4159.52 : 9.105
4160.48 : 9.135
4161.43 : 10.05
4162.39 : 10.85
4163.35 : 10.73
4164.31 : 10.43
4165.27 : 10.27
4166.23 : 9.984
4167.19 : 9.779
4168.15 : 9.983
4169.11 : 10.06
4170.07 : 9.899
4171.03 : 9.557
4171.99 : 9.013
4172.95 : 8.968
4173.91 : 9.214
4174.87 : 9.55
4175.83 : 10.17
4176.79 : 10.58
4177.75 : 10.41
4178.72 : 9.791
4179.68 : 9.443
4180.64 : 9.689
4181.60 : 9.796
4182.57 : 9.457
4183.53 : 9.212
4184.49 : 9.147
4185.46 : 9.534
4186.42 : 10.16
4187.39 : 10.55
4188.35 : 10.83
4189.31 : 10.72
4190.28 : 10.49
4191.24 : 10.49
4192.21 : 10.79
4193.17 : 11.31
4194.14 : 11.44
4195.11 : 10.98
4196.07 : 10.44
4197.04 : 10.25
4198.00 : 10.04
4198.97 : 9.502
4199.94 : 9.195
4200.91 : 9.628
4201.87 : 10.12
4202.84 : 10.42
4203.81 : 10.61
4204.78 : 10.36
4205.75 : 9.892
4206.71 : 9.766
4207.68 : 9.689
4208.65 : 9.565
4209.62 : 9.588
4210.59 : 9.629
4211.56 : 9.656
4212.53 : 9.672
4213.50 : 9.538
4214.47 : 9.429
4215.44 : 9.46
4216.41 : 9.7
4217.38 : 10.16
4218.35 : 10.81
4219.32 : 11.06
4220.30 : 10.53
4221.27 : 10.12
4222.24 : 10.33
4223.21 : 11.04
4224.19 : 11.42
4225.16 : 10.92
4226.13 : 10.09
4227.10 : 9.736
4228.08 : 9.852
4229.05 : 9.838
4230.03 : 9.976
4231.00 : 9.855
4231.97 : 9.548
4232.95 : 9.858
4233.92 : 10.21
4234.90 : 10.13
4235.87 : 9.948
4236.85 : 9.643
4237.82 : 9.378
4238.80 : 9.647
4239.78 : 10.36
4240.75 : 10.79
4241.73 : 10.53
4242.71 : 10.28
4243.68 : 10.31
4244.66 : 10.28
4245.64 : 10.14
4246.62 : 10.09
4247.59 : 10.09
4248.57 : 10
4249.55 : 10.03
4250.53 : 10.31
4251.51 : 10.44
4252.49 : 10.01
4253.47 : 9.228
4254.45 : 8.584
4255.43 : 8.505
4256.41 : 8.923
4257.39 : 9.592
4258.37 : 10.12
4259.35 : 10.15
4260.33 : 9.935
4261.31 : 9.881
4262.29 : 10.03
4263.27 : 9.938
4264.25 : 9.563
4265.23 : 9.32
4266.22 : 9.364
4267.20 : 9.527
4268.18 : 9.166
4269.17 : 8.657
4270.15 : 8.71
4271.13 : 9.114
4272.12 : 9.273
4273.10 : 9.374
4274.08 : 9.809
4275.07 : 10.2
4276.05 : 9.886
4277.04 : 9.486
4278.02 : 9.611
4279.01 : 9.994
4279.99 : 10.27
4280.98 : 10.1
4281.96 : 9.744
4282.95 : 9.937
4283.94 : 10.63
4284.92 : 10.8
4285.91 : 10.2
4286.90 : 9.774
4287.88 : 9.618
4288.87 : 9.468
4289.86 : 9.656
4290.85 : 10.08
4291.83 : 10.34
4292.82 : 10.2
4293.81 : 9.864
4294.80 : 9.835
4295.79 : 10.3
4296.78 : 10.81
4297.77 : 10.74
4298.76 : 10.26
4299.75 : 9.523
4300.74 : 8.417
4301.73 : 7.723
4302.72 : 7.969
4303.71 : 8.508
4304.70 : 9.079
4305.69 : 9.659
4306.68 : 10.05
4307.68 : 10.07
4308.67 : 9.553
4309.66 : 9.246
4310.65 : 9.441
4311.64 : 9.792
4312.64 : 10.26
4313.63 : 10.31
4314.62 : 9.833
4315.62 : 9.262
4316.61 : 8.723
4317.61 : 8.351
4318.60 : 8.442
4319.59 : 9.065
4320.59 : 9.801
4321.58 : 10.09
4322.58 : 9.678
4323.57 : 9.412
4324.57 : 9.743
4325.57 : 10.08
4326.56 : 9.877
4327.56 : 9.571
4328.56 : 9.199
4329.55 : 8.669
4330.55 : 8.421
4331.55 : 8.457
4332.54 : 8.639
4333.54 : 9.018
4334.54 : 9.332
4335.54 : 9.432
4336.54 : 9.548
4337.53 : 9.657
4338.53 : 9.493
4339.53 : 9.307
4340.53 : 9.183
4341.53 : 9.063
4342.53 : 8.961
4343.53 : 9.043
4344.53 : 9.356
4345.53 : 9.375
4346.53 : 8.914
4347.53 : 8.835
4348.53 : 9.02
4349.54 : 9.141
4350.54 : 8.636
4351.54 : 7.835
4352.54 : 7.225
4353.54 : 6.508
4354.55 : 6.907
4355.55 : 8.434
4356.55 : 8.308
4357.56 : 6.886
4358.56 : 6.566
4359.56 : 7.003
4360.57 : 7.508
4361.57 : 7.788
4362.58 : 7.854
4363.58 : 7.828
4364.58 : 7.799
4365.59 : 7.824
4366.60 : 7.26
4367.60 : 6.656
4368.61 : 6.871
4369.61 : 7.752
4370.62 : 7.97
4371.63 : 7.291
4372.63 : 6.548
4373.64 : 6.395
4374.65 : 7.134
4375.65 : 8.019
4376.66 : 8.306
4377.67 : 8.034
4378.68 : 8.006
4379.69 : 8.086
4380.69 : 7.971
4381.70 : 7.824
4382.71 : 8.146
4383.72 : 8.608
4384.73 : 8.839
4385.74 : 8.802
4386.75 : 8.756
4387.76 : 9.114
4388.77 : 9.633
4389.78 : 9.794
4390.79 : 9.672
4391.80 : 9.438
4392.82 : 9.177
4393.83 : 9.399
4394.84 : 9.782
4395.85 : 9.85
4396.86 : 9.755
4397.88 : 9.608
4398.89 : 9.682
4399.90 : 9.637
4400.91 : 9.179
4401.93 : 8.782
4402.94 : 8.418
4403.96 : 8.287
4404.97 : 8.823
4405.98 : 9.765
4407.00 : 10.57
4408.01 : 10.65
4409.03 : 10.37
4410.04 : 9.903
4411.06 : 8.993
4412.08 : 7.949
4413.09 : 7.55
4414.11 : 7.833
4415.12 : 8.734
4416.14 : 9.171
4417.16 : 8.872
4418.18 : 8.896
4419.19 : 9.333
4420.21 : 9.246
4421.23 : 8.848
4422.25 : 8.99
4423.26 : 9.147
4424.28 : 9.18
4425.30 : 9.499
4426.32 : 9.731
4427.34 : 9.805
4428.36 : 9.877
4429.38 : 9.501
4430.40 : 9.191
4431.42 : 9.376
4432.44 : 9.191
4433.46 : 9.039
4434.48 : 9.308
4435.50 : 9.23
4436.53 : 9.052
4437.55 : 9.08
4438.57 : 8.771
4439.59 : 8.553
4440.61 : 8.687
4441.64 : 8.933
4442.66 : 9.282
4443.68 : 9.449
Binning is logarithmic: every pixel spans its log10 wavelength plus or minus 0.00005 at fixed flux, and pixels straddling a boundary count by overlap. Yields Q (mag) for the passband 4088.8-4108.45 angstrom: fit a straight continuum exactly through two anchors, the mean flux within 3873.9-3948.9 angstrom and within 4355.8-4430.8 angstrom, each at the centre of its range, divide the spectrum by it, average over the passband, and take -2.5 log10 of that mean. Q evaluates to -0.13 mag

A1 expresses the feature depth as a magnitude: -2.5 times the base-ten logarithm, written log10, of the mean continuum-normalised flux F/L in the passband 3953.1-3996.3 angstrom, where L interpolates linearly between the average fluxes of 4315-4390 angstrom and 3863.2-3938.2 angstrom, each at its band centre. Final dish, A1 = 0.10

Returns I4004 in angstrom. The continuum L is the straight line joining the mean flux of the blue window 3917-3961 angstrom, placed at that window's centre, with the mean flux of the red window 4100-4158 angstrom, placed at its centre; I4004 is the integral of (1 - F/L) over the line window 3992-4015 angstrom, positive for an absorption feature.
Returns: 3.4 angstrom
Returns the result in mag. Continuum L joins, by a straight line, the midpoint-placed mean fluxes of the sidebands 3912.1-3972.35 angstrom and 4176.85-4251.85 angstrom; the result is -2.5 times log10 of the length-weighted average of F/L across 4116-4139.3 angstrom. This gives 0.26 mag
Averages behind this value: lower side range 8.76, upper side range 10.1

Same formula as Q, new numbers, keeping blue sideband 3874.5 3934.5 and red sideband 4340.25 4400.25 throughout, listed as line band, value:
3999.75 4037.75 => -0.08 mag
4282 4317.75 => -0.14 mag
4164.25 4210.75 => -0.15 mag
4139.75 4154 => -0.06 mag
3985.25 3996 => 0.32 mag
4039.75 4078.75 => -0.19 mag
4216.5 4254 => -0.18 mag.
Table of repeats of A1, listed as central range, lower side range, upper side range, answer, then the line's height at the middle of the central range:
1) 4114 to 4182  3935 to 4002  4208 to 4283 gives 0.06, 9.44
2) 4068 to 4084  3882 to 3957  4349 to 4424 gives -0.14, 9.09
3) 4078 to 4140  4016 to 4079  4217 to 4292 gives 0.13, 10.4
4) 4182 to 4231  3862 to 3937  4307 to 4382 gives -0.16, 8.76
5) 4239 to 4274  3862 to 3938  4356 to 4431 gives -0.11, 8.8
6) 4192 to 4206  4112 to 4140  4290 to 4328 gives -0.21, 8.55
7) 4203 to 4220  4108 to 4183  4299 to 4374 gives -0.12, 8.9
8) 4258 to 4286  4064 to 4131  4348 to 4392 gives -0.13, 8.61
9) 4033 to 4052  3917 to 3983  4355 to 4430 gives -0.22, 9.03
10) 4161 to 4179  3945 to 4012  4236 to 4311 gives -0.08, 9.3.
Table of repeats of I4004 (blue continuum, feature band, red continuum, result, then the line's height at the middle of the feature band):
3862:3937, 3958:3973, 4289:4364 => 1.6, 9.18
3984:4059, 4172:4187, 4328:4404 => -1.0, 9.04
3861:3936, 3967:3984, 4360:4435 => -1.6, 9.09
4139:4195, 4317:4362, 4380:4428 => 2.8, 9.33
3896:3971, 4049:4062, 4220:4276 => -1.6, 9.26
